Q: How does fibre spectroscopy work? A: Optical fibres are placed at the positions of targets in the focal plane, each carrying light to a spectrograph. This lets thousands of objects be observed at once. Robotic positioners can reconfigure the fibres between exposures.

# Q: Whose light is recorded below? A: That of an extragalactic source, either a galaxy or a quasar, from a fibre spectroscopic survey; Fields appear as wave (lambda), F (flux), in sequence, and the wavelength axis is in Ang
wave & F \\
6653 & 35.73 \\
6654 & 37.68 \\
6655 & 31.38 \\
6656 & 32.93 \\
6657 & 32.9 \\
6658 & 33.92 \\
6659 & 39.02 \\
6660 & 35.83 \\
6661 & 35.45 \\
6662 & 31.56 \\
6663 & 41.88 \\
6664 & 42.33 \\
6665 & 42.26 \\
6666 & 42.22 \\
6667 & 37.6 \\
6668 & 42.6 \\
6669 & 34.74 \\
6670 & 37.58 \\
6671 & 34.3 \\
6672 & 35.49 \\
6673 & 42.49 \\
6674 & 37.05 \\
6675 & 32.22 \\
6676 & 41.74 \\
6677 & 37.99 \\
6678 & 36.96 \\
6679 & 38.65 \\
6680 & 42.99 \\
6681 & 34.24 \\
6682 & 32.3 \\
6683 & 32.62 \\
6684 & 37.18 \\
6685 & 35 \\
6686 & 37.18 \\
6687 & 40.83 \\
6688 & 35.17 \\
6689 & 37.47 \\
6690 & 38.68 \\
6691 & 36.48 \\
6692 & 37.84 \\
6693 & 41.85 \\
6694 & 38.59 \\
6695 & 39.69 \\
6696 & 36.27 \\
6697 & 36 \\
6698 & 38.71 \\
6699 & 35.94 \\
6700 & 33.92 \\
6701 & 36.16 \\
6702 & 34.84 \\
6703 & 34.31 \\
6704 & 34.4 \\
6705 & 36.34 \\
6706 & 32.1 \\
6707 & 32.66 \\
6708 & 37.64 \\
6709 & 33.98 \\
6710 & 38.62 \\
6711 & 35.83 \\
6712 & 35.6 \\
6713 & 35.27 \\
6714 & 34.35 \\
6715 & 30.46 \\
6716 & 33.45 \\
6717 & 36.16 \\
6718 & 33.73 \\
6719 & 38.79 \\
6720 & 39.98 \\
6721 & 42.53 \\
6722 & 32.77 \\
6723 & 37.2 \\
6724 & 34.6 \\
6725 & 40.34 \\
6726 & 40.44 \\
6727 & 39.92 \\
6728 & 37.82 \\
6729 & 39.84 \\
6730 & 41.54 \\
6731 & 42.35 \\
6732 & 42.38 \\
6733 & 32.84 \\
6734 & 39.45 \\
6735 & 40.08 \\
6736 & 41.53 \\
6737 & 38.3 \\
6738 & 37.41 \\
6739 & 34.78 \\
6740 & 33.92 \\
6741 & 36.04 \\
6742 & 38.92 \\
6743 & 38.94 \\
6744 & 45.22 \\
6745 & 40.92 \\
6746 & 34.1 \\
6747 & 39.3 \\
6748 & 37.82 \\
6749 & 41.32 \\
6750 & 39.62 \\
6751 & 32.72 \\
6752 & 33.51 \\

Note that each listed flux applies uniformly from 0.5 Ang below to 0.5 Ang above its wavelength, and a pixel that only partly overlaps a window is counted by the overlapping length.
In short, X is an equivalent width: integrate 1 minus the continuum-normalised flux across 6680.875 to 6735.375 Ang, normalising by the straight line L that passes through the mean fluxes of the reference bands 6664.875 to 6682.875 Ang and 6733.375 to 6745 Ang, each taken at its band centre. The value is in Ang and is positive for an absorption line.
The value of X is 2.0 Ang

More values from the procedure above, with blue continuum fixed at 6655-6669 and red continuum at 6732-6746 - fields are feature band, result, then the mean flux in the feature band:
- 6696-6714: 1.2 Ang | 35.4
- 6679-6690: 0.3 Ang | 36.7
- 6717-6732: -0.2 Ang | 38.7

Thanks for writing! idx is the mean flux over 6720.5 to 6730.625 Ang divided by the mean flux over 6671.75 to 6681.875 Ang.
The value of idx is 1.02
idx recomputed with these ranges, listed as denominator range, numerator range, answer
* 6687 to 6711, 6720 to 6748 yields 1.06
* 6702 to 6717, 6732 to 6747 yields 1.10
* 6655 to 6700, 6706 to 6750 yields 1.01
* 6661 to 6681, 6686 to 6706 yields 0.96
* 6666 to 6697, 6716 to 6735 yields 1.02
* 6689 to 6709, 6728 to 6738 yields 1.09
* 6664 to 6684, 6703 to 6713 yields 0.93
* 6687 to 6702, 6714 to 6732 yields 1.01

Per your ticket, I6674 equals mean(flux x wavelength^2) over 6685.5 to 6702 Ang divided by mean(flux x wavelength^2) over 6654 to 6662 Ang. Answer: 1.10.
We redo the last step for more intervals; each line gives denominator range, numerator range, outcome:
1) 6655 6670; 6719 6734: 1.06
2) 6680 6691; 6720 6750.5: 1.08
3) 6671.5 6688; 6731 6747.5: 1.06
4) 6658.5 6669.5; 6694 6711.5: 0.94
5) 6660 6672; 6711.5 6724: 0.95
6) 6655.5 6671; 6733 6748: 1.05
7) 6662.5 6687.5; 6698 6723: 0.94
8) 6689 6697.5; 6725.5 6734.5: 1.05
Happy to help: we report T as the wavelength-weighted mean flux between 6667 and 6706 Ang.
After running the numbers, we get 37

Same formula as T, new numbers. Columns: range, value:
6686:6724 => 36.3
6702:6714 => 35.1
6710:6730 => 37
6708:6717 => 34.9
